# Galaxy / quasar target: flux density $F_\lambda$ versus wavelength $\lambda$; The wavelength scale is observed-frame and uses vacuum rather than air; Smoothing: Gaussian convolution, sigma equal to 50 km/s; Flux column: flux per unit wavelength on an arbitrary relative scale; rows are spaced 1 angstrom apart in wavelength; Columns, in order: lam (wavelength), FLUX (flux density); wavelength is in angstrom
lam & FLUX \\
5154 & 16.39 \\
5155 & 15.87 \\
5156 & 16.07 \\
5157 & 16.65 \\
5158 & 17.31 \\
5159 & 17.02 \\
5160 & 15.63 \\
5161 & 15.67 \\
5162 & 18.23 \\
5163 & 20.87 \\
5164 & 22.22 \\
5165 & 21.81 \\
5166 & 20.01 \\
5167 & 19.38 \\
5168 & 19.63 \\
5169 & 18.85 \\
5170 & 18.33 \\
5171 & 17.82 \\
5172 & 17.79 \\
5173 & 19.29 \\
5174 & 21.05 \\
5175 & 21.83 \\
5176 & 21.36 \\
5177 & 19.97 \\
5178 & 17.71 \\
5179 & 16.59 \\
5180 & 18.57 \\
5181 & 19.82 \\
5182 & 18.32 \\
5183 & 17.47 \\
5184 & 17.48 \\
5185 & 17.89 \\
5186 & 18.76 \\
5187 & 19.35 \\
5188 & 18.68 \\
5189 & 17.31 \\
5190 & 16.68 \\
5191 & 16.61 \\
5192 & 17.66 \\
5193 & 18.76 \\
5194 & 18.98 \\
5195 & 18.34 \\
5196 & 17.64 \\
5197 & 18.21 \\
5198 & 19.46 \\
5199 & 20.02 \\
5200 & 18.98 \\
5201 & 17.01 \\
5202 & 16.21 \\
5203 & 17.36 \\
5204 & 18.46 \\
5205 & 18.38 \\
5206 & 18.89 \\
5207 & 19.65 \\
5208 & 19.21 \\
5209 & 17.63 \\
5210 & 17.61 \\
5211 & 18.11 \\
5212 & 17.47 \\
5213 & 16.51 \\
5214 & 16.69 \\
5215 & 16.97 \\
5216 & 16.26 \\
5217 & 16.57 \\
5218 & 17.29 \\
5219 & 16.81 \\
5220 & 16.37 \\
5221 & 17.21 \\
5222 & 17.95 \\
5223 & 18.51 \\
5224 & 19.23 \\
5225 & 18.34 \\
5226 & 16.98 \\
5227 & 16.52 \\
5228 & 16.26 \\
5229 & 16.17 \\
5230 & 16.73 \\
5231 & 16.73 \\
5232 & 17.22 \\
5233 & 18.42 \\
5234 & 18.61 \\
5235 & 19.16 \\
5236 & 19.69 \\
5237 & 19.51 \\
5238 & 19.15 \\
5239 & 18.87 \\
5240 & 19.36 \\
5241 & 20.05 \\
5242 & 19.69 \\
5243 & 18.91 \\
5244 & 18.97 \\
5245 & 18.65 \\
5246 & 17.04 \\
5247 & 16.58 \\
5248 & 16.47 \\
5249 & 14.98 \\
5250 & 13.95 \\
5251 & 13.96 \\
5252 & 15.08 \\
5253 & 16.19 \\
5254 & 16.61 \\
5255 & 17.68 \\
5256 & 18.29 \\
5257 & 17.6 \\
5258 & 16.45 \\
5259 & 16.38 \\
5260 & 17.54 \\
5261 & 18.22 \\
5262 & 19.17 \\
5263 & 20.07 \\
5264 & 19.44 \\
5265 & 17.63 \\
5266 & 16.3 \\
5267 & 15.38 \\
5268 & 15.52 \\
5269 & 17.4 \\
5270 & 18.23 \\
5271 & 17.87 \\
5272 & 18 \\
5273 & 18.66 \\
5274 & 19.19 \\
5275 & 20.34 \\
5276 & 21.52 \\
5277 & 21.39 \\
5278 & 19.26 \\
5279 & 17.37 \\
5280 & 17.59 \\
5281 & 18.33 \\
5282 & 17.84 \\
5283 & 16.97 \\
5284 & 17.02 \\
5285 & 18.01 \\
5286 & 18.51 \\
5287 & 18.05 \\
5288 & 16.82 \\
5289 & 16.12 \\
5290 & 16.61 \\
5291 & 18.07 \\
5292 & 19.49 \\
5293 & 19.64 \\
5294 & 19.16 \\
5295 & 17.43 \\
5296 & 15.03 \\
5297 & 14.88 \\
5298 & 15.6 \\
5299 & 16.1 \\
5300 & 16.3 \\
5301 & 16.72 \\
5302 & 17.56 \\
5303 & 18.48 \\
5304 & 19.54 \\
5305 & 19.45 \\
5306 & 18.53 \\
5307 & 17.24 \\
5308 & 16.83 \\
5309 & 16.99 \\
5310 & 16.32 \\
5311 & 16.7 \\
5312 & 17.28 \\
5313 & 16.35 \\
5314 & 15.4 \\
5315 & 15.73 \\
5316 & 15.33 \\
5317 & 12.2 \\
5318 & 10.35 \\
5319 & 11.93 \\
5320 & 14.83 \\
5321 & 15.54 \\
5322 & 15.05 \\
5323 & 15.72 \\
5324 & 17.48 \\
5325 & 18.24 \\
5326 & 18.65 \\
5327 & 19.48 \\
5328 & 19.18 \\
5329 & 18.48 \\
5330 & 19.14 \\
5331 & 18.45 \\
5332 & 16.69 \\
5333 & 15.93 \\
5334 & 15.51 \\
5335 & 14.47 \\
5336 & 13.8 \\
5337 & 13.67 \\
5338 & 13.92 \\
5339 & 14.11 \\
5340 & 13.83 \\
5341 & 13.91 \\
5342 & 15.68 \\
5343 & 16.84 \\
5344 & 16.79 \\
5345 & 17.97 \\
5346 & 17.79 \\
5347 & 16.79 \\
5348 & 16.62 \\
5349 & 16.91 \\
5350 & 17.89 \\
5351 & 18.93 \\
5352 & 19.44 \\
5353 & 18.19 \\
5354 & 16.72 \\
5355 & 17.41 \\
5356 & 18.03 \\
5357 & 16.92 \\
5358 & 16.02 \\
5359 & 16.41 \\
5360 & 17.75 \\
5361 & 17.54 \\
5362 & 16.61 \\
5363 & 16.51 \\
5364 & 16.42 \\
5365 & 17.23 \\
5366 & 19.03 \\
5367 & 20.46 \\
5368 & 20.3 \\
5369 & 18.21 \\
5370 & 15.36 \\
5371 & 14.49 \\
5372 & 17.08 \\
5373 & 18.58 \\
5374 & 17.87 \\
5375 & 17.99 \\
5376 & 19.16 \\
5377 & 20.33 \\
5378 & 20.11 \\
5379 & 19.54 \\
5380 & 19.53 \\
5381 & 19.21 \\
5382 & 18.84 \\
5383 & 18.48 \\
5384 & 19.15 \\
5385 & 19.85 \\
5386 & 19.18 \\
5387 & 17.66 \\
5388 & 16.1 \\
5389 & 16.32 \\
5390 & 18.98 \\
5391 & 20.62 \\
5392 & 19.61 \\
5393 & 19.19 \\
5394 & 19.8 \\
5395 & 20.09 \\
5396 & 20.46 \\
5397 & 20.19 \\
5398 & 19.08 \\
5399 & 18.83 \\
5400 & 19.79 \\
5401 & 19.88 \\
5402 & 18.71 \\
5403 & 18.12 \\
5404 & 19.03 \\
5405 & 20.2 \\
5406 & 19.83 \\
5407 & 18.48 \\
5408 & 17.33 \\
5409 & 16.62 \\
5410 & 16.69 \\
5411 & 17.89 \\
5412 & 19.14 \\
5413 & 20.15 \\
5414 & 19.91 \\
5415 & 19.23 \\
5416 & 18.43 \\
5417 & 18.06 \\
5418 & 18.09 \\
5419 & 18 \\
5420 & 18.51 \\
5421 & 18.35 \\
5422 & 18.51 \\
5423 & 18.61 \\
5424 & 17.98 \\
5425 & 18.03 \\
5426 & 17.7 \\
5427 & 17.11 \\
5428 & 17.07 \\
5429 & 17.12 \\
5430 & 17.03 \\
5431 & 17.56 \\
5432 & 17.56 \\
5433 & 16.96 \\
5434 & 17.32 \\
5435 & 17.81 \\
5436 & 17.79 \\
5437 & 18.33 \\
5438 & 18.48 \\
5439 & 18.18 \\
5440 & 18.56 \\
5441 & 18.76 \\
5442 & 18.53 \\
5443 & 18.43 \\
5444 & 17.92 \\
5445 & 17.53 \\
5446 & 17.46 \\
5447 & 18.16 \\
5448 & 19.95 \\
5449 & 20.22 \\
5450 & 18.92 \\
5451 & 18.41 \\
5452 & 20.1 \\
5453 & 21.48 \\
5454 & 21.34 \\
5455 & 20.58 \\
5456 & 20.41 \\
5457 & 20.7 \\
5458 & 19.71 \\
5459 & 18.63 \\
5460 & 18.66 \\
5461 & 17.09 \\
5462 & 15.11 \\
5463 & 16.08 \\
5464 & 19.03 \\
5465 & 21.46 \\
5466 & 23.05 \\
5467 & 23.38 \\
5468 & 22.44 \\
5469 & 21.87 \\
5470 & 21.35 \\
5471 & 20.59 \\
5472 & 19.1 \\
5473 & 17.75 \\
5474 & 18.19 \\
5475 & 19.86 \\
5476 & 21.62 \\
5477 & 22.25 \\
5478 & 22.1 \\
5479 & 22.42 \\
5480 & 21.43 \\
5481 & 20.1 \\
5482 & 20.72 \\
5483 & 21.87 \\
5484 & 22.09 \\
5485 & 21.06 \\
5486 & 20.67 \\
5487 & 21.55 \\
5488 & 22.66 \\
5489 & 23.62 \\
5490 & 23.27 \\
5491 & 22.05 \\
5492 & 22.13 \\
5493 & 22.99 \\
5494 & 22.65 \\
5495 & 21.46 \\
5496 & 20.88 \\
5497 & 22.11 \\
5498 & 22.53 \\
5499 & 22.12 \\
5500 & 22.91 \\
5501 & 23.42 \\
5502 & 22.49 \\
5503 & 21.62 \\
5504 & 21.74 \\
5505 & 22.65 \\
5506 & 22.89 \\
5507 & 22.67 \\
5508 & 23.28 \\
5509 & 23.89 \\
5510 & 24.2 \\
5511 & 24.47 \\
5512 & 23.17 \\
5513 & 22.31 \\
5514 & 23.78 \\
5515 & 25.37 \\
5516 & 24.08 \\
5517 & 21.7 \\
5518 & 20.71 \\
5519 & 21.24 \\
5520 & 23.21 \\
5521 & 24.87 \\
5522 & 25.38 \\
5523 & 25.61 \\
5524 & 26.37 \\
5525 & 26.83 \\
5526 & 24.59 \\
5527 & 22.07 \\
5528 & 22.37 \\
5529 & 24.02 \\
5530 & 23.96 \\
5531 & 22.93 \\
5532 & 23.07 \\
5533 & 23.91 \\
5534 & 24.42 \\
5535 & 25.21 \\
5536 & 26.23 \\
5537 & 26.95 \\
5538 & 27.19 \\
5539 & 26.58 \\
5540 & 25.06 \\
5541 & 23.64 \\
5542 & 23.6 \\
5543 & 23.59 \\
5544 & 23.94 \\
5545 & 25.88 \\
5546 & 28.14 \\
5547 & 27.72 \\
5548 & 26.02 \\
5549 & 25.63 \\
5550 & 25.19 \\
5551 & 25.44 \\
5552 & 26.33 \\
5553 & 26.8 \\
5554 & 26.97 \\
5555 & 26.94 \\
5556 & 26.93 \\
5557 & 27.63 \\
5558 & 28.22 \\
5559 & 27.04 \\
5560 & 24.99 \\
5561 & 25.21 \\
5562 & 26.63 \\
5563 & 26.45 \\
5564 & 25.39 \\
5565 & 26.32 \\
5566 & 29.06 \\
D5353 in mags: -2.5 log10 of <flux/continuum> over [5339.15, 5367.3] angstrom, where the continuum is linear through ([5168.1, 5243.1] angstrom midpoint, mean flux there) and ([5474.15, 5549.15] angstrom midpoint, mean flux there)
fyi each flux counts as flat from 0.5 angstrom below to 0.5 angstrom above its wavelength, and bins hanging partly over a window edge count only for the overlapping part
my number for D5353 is 0.21 mag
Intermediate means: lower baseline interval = 18.2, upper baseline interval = 23.3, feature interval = 17.1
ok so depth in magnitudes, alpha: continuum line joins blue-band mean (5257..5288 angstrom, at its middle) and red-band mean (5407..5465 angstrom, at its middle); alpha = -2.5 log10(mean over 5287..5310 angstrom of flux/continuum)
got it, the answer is 0.05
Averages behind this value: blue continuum 18.1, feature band 17.4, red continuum 18.4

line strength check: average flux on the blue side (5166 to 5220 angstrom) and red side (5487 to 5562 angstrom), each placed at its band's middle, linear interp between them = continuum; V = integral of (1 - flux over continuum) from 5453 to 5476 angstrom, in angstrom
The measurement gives 3.2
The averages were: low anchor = 18.3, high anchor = 24.2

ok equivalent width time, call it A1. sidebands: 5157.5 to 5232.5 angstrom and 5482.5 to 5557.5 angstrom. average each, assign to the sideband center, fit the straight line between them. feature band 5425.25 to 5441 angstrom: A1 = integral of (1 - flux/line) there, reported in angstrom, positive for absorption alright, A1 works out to 3.3 angstrom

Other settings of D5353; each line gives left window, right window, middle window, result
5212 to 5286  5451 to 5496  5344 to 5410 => 0.07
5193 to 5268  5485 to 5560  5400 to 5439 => 0.20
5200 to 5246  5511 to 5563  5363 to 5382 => 0.16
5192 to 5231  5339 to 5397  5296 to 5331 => 0.08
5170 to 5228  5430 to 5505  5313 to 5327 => 0.24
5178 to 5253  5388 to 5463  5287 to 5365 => 0.10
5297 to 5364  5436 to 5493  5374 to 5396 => -0.06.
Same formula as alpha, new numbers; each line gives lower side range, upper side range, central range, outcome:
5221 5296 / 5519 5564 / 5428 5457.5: 0.217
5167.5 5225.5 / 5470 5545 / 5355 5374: 0.192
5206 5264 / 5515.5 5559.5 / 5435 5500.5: 0.152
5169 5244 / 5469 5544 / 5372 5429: 0.136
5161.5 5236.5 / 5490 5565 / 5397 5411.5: 0.183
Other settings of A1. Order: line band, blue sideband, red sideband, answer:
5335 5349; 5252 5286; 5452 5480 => 2.4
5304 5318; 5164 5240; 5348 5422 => 1.5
